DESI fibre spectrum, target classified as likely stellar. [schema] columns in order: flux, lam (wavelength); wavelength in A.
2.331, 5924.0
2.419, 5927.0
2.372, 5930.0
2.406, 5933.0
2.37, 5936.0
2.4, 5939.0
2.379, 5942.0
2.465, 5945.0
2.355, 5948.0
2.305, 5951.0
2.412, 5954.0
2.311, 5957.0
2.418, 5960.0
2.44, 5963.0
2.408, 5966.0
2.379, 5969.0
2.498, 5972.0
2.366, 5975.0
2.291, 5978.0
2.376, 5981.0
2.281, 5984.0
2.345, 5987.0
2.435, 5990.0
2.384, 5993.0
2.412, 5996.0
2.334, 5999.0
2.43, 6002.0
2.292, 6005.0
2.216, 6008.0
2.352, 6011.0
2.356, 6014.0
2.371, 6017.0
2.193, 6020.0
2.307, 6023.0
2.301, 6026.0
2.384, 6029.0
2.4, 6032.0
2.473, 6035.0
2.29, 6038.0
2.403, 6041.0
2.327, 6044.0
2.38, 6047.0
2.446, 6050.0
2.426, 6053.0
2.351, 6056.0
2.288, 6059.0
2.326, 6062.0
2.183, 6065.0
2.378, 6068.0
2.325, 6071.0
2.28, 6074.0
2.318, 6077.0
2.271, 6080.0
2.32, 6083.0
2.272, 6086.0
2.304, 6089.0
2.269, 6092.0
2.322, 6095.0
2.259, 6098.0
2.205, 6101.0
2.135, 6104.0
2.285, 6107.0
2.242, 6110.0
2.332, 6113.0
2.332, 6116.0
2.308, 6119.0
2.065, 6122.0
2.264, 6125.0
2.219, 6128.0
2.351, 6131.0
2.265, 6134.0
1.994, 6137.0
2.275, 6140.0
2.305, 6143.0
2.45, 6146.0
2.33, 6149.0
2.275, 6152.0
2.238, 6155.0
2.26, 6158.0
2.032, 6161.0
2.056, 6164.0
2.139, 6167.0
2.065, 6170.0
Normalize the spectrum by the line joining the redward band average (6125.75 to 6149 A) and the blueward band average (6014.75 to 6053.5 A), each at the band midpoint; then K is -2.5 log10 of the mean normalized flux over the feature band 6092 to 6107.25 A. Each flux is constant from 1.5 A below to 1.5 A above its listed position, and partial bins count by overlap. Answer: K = 0.03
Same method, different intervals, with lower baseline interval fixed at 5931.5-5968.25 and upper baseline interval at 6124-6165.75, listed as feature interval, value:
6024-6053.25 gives -0.03 mag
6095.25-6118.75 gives 0.00 mag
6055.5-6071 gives 0.00 mag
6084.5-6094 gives 0.00 mag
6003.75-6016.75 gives 0.01 mag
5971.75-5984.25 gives 0.00 mag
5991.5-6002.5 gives -0.02 mag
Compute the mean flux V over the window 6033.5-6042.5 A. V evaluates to 2.39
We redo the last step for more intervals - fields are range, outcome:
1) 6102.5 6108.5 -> 2.21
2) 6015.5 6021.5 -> 2.28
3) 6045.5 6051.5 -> 2.41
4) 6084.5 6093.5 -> 2.28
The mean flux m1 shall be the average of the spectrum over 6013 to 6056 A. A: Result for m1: 2.36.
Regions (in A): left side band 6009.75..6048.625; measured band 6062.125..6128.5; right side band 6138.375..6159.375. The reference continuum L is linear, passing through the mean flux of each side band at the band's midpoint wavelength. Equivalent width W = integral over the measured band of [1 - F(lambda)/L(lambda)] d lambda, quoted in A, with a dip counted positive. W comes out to 1.5 A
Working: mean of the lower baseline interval 2.35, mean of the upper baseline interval 2.3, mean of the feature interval 2.27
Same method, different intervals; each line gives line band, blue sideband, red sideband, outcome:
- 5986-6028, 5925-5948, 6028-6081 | 0.52 A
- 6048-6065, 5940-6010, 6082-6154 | -0.30 A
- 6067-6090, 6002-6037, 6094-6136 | -0.23 A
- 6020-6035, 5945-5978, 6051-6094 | -0.02 A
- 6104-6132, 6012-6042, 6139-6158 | 0.73 A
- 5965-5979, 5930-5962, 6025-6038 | -0.05 A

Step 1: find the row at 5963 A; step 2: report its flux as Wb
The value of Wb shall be 2.44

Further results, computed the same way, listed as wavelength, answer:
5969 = 2.379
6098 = 2.259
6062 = 2.326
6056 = 2.351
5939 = 2.4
